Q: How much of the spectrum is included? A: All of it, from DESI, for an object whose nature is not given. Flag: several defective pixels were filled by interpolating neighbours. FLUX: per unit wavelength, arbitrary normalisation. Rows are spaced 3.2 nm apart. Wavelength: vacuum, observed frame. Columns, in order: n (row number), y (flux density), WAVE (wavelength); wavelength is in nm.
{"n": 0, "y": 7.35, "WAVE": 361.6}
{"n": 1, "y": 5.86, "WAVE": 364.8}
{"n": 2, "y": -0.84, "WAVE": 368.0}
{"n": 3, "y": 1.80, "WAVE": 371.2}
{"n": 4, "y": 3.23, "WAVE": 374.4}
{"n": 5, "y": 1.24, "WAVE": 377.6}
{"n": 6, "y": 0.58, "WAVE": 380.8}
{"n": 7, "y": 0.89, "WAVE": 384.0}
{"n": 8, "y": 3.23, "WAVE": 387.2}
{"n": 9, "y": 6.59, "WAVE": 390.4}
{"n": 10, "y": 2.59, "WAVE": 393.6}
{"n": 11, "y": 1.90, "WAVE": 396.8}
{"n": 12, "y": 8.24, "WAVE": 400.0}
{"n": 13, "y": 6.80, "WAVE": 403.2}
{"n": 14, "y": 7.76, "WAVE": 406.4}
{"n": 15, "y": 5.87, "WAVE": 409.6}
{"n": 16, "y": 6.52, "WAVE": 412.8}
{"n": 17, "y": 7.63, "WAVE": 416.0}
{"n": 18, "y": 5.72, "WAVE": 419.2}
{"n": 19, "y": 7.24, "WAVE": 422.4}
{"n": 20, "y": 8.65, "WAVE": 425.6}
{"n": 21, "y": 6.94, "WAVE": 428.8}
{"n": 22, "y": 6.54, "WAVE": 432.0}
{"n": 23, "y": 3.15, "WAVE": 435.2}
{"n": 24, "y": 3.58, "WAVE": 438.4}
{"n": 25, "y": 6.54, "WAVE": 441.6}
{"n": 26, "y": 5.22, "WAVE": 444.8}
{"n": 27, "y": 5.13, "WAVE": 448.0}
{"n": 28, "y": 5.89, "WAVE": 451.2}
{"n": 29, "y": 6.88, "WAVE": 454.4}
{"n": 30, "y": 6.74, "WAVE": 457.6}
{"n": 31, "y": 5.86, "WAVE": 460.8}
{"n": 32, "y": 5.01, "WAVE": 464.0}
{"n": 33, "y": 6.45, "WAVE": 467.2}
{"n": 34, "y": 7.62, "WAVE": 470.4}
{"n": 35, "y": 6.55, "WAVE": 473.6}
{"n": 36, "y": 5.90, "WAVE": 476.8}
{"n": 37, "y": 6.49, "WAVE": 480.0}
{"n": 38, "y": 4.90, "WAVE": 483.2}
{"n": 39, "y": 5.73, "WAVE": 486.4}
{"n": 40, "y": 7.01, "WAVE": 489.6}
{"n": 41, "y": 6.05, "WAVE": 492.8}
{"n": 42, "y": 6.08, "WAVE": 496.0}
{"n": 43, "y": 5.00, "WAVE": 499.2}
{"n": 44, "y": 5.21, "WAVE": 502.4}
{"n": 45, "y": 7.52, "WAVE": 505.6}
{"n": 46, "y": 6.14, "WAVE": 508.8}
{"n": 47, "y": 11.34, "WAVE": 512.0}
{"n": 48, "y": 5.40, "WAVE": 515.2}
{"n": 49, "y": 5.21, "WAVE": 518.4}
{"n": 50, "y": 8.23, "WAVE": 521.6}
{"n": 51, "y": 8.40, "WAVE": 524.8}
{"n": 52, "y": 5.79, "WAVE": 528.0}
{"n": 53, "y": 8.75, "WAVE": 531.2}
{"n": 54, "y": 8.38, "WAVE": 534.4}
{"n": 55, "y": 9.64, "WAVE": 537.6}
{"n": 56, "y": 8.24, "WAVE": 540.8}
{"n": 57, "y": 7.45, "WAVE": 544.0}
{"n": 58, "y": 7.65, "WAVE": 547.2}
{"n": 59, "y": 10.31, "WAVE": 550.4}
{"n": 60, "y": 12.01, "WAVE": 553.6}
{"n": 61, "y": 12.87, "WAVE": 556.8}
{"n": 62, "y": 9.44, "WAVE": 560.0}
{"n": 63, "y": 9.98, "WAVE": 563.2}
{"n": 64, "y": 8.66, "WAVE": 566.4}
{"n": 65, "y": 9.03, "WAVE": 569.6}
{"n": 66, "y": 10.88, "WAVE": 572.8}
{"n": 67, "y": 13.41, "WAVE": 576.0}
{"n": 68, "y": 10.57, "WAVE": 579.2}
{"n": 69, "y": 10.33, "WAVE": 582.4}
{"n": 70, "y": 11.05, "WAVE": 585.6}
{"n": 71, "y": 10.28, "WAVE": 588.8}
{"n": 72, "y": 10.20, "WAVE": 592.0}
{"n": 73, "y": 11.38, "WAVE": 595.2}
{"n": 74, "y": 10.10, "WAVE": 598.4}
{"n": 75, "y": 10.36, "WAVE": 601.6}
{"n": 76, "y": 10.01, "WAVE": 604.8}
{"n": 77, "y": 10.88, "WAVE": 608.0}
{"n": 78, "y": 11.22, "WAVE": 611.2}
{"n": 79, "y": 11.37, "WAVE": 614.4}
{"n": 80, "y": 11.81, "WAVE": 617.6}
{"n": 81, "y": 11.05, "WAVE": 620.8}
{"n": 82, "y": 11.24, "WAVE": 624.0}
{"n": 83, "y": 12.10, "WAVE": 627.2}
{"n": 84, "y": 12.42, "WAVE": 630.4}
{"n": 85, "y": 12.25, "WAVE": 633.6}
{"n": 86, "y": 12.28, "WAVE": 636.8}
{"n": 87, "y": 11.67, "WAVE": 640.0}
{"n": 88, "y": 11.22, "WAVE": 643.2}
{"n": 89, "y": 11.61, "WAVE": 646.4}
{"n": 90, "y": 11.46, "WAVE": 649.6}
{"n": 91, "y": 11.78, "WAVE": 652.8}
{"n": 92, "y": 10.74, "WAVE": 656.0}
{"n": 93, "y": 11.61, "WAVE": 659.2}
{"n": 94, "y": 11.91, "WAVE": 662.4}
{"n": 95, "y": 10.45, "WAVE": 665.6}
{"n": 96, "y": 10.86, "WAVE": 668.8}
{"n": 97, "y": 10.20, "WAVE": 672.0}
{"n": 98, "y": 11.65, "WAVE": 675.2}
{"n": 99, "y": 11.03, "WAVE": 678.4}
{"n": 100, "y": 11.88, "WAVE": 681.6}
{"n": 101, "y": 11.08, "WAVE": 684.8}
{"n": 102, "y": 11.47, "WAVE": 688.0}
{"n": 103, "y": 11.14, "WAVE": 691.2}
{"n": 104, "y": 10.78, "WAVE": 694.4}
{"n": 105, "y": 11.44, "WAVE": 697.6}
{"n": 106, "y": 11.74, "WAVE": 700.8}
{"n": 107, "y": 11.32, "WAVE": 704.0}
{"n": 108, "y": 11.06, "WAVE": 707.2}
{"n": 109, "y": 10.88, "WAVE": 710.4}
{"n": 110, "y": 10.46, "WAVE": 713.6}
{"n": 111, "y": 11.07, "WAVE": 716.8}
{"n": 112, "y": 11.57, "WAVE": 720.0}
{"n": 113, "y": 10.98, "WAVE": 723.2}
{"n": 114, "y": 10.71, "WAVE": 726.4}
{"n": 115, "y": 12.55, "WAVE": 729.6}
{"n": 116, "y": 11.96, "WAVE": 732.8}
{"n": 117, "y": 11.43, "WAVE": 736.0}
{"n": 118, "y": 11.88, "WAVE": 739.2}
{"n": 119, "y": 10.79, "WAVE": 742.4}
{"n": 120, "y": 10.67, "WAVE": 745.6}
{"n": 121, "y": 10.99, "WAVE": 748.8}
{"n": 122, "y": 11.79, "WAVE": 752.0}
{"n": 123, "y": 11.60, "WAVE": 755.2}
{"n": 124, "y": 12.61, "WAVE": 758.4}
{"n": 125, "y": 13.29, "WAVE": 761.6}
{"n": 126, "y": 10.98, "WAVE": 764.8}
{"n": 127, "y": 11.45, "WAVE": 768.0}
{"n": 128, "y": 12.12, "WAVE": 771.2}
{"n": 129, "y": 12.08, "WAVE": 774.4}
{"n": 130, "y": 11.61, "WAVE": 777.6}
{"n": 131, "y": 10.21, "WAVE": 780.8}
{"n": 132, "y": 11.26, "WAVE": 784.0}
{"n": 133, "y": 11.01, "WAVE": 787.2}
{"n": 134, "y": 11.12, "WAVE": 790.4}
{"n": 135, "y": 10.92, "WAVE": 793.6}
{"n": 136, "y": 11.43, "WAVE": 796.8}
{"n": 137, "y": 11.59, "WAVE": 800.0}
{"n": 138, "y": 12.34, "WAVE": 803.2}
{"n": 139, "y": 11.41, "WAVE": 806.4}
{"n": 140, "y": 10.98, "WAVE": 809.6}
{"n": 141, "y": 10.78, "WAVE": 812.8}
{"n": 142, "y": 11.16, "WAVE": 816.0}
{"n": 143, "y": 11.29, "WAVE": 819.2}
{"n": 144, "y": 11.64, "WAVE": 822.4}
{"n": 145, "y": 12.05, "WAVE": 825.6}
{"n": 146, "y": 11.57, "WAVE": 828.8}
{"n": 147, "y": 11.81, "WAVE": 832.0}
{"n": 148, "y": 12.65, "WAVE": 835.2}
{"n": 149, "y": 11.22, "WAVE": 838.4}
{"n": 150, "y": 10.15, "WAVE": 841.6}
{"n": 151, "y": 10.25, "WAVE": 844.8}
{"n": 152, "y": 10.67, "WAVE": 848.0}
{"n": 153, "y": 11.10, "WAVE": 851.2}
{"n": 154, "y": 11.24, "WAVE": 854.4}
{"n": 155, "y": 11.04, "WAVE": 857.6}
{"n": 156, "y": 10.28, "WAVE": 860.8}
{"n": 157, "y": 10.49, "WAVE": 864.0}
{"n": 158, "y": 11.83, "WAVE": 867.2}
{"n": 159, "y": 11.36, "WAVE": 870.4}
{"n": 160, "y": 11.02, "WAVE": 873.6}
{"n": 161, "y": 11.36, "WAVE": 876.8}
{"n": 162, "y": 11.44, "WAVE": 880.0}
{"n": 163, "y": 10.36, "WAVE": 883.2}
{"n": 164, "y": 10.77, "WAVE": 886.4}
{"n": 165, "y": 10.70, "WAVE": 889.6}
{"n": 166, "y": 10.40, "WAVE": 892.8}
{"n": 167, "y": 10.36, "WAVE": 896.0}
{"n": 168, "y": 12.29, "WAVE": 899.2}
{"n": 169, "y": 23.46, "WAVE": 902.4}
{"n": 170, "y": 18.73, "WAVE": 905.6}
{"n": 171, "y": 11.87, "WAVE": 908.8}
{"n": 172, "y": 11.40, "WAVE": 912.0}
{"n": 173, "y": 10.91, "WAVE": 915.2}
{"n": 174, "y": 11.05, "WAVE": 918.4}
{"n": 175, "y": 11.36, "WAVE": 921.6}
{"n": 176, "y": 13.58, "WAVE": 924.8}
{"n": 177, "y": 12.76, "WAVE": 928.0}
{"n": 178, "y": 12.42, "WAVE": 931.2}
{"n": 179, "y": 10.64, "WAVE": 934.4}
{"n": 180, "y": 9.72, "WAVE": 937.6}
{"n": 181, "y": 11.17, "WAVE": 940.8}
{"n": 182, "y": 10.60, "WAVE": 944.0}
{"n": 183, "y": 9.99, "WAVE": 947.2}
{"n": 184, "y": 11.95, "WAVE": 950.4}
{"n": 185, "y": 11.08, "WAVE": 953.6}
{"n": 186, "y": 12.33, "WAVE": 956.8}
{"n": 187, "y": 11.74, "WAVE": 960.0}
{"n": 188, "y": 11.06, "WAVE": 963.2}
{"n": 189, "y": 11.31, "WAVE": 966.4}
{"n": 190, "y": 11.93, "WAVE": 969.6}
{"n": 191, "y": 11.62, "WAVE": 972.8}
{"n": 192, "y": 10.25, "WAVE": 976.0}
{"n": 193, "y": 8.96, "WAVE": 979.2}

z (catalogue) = 0.376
